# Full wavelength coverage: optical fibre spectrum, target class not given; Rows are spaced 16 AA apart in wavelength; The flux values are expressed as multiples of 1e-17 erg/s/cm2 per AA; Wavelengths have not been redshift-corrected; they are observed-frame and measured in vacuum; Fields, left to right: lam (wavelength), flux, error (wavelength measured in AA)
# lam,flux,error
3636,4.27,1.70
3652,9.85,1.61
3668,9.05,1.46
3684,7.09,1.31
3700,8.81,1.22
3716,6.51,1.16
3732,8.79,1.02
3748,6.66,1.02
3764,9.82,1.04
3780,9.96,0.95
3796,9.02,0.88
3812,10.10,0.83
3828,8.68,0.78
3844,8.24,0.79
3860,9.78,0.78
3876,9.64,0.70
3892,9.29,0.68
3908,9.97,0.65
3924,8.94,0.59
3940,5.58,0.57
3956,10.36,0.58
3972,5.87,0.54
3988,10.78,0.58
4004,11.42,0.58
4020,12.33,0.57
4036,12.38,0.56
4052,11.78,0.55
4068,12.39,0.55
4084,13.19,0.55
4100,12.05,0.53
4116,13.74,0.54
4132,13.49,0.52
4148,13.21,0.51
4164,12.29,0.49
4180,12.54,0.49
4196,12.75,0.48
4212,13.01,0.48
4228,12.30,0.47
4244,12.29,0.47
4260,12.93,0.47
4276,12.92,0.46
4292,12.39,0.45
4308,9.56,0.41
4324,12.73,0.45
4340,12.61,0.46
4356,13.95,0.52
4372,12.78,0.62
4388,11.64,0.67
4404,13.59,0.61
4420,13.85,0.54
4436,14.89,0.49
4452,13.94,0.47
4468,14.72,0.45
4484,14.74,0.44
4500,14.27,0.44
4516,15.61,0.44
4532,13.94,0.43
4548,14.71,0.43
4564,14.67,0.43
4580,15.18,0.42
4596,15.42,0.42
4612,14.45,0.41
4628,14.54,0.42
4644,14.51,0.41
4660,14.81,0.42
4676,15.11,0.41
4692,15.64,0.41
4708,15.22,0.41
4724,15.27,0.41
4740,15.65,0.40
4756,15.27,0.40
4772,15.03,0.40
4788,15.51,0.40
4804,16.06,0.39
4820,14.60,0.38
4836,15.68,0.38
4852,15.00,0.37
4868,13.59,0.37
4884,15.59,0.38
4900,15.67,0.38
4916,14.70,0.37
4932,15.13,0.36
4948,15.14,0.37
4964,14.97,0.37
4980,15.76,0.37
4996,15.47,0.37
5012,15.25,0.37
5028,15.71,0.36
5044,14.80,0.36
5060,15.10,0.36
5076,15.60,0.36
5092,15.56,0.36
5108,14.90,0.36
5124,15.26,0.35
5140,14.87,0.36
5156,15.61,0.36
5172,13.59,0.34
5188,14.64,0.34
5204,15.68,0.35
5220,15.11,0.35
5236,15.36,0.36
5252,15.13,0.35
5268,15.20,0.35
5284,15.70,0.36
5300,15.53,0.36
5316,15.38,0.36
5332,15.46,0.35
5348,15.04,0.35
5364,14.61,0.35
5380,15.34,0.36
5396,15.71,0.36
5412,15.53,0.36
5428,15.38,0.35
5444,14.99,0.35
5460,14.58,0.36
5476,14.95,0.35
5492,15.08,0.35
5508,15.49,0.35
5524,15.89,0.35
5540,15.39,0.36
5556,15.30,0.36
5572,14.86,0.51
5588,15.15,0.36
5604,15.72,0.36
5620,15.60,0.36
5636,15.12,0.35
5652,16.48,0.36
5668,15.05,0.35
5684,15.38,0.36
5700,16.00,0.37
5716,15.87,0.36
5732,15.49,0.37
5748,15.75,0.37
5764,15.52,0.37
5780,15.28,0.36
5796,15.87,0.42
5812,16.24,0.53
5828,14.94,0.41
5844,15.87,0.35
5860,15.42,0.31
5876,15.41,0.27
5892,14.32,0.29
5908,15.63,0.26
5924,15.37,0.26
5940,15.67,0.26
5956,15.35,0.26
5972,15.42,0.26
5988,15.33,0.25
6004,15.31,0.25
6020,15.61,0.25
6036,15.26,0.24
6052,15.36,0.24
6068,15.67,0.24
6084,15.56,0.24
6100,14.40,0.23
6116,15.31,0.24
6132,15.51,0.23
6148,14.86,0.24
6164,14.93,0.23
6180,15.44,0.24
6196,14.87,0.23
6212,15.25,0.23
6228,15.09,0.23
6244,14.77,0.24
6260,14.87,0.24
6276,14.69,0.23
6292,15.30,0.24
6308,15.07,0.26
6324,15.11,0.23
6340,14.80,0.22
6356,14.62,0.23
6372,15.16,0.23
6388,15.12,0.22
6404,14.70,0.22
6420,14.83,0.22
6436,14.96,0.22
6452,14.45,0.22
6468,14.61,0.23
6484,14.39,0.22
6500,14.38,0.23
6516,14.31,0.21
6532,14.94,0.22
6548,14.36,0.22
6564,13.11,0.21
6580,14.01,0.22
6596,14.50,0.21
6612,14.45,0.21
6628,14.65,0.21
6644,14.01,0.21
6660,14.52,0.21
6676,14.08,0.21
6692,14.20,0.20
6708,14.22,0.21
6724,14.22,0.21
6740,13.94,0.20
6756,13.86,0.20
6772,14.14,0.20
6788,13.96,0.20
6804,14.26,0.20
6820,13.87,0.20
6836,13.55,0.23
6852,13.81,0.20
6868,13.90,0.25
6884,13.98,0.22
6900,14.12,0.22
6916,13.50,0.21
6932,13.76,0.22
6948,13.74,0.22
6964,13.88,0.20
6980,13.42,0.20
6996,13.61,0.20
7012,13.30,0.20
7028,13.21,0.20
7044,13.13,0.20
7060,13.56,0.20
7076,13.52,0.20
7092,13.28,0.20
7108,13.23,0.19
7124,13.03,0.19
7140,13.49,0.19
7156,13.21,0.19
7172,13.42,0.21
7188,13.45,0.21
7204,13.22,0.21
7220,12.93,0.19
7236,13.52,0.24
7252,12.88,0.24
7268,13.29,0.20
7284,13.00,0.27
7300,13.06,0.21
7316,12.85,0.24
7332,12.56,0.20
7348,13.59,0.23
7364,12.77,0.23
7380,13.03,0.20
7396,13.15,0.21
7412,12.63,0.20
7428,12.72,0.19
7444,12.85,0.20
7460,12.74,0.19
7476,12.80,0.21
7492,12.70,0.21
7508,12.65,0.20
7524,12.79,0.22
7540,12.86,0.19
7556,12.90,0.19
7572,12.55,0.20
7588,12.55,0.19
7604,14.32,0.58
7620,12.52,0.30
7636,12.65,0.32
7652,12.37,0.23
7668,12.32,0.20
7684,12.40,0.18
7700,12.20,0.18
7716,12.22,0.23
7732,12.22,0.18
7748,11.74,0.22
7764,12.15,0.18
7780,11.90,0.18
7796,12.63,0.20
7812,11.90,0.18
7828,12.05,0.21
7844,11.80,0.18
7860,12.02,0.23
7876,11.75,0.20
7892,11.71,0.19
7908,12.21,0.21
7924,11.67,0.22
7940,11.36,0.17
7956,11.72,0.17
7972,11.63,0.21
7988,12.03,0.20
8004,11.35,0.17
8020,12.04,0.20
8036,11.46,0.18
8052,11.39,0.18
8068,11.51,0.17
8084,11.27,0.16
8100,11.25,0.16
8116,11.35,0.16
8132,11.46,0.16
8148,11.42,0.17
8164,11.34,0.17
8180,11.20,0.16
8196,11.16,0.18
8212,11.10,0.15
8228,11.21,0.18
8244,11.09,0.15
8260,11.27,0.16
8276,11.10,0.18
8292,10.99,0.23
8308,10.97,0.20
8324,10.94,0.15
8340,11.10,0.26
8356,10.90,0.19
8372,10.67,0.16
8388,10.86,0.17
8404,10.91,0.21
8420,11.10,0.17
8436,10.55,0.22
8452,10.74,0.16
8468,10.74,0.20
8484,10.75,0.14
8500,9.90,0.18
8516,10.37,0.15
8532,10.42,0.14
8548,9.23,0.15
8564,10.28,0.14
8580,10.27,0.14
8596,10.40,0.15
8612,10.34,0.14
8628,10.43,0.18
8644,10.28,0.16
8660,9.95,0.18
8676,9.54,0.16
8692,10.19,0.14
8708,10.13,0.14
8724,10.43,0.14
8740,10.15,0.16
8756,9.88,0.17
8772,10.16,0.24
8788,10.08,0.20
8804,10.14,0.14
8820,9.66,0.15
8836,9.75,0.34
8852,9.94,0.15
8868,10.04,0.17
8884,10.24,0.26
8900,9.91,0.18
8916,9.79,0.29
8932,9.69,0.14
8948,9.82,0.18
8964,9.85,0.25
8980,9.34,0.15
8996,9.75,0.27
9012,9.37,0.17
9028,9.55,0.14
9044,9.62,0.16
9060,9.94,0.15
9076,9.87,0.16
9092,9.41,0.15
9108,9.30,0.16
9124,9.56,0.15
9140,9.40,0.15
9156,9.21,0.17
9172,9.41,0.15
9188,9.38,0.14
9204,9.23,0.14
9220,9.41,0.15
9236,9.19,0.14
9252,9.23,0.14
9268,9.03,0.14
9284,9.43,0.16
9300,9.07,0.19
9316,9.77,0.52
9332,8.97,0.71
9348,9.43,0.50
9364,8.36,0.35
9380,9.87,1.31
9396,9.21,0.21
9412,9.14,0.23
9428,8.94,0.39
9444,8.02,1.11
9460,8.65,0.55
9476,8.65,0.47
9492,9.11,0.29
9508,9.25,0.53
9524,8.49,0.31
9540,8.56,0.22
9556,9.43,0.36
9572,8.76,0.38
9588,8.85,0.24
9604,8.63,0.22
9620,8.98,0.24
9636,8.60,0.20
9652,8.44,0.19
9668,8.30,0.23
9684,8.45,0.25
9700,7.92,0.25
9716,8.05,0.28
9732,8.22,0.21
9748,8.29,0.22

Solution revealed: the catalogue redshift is 0.000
